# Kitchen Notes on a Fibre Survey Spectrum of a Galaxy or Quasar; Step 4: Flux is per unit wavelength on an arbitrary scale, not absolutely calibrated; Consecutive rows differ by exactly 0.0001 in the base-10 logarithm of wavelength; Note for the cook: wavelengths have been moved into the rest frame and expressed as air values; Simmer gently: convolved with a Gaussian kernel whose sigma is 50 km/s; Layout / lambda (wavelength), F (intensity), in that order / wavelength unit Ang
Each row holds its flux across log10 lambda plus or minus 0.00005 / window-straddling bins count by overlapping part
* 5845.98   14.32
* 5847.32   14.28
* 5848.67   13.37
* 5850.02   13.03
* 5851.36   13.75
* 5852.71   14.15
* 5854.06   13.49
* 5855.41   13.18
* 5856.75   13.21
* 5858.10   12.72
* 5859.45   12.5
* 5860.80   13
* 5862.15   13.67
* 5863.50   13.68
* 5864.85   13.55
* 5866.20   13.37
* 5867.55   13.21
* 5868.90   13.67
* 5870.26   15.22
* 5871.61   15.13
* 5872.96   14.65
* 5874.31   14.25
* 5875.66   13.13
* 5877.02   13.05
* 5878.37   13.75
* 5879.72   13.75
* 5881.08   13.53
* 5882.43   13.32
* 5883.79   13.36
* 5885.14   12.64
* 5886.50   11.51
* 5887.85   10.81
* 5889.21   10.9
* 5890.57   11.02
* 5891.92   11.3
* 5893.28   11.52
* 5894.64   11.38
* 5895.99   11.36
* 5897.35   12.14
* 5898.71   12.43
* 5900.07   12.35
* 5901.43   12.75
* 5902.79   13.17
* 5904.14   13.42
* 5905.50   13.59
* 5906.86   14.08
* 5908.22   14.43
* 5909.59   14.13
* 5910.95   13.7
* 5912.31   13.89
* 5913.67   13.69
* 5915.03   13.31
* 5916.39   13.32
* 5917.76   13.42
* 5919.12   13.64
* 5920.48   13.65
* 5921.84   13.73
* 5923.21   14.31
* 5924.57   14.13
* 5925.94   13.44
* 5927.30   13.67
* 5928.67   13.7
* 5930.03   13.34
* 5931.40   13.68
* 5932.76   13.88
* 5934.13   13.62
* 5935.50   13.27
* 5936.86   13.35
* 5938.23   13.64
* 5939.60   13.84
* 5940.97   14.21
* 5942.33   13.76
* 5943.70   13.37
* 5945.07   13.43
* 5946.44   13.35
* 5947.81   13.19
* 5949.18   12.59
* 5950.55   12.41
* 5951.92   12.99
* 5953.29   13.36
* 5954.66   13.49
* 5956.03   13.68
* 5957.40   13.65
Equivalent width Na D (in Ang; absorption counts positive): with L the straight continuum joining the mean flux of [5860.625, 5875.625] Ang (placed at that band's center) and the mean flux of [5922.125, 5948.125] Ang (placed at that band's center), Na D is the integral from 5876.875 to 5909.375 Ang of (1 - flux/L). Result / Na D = 2.9 Ang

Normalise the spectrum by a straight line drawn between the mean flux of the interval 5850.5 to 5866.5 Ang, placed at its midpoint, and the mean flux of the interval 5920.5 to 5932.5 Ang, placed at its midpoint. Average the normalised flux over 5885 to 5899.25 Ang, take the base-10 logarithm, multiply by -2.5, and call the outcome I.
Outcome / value 0.18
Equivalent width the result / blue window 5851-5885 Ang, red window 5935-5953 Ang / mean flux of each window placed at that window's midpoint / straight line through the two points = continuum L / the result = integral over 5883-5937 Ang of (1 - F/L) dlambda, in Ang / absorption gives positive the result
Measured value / 1.72 Ang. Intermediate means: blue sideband 13.6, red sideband 13.3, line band 13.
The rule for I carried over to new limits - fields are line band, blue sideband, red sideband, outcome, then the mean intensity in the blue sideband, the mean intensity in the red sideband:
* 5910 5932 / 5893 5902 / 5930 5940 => -0.06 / 12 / 13.6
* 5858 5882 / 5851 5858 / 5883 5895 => -0.09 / 13.5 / 11.6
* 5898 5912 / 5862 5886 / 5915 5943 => 0.02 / 13.7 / 13.7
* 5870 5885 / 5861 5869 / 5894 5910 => -0.04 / 13.5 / 12.9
